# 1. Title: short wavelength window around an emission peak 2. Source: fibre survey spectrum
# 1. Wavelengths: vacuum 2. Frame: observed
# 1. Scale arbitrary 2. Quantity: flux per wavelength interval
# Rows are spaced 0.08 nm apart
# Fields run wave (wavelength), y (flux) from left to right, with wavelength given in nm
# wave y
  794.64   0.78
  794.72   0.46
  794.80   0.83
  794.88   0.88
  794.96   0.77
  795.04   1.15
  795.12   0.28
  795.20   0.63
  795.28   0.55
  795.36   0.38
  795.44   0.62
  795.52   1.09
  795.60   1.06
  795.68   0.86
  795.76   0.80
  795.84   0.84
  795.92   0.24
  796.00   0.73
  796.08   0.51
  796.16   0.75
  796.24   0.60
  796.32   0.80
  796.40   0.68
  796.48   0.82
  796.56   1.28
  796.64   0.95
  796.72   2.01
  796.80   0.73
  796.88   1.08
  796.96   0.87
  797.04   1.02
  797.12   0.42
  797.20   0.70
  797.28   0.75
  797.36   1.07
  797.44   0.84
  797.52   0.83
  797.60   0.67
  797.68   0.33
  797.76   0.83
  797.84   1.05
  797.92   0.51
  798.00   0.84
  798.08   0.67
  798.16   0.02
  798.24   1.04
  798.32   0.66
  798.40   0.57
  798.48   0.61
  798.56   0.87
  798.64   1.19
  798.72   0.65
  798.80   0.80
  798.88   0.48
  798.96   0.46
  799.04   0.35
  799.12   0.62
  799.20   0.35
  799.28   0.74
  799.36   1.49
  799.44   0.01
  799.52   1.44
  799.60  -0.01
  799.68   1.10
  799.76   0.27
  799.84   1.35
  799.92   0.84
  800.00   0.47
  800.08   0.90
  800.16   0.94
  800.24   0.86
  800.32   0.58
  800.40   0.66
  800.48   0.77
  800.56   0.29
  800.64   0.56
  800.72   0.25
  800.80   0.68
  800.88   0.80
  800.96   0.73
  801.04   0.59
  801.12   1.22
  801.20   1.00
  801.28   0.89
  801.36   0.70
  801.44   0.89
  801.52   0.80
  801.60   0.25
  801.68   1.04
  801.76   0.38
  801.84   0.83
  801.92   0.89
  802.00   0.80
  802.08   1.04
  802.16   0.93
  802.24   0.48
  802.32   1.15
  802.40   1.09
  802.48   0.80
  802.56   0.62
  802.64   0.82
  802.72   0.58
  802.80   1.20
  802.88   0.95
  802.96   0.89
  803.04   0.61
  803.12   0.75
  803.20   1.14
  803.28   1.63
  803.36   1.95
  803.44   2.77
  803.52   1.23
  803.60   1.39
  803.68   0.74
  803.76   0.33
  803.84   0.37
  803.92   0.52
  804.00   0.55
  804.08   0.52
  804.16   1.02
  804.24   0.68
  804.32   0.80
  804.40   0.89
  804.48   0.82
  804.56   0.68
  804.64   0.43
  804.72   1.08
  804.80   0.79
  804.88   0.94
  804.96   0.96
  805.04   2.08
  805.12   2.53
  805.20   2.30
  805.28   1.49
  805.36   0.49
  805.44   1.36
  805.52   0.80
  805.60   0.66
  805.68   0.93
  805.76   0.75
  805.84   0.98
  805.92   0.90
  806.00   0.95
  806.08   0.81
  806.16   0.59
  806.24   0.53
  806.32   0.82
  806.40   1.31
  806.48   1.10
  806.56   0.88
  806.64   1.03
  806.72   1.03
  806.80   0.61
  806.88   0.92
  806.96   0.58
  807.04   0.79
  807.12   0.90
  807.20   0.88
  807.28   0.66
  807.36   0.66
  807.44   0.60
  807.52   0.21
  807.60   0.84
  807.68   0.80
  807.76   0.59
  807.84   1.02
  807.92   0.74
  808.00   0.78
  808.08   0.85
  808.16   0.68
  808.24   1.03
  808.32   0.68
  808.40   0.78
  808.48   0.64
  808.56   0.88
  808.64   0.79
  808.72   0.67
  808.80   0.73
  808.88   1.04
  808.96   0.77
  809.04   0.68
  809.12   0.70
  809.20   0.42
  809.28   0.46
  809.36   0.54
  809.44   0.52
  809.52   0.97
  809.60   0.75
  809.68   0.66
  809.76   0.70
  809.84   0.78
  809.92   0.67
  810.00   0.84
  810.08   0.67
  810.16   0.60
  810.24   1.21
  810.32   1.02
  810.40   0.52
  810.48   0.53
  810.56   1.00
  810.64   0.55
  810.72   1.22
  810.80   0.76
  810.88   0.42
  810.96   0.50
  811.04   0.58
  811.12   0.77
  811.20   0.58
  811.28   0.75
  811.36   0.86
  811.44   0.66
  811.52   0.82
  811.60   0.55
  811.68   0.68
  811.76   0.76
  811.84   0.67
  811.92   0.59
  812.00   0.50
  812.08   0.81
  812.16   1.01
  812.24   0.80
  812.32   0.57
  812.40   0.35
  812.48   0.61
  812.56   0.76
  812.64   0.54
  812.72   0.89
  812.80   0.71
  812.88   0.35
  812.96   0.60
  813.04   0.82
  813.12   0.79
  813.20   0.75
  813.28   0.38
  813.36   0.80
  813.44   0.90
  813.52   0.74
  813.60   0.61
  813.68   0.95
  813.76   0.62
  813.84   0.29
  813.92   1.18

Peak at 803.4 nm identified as [S II] 6716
